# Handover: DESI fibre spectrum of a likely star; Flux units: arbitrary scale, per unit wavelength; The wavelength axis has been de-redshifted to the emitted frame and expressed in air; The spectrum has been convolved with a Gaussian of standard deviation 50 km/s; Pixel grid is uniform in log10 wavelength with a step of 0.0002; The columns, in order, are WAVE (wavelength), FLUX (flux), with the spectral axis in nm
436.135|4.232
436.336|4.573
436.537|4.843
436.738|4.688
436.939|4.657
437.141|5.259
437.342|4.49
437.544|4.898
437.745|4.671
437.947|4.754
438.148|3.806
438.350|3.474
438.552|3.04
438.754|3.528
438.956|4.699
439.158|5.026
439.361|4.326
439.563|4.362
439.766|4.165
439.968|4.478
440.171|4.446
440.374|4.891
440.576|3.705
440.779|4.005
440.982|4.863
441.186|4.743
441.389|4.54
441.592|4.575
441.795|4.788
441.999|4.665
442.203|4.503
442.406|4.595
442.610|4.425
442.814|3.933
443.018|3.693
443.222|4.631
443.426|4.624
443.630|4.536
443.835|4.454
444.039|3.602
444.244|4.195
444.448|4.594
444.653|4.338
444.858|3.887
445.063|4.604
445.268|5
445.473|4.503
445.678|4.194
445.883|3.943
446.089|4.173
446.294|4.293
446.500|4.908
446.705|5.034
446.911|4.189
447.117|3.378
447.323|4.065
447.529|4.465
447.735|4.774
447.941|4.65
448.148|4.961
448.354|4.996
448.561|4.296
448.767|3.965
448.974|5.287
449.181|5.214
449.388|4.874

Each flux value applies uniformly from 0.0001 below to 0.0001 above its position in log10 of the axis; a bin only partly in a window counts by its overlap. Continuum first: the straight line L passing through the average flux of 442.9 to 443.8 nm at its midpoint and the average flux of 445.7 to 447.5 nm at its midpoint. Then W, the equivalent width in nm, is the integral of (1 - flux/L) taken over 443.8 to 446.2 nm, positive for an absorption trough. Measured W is 0.01 nm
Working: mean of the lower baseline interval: 4.37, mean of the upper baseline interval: 4.25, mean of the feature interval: 4.29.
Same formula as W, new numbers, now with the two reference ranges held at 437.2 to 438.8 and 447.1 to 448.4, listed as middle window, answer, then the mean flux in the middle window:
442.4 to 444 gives 0.008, 4.32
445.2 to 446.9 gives -0.010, 4.48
